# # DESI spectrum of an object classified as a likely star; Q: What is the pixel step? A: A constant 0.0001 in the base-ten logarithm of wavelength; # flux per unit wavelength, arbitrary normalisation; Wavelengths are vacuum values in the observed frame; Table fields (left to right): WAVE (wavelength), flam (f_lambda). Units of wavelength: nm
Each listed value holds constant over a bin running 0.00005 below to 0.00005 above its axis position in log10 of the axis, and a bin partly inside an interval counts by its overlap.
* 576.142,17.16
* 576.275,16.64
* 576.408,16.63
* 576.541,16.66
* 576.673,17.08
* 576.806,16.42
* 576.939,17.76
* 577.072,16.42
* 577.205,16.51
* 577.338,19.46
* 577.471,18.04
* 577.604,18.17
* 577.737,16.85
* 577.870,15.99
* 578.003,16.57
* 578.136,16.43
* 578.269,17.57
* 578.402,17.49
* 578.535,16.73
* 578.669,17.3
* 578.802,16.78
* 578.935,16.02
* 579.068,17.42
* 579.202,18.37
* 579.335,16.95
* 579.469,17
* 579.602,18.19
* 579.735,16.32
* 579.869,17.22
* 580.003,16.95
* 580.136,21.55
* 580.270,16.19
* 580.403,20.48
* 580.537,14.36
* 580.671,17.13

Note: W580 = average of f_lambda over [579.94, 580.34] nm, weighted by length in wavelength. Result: 18.3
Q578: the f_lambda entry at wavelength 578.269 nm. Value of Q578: 17.57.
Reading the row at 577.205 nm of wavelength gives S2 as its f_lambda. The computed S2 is 16.51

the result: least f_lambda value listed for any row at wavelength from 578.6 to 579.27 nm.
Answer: 16.02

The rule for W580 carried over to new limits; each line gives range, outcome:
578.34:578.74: 17.2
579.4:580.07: 17.1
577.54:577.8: 17.5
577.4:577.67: 18.1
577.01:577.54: 17.6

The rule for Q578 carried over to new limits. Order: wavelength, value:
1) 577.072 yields 16.42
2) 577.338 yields 19.46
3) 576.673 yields 17.08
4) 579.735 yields 16.32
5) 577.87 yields 15.99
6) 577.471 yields 18.04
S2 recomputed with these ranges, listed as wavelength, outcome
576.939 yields 17.76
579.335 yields 16.95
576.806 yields 16.42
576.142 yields 17.16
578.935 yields 16.02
